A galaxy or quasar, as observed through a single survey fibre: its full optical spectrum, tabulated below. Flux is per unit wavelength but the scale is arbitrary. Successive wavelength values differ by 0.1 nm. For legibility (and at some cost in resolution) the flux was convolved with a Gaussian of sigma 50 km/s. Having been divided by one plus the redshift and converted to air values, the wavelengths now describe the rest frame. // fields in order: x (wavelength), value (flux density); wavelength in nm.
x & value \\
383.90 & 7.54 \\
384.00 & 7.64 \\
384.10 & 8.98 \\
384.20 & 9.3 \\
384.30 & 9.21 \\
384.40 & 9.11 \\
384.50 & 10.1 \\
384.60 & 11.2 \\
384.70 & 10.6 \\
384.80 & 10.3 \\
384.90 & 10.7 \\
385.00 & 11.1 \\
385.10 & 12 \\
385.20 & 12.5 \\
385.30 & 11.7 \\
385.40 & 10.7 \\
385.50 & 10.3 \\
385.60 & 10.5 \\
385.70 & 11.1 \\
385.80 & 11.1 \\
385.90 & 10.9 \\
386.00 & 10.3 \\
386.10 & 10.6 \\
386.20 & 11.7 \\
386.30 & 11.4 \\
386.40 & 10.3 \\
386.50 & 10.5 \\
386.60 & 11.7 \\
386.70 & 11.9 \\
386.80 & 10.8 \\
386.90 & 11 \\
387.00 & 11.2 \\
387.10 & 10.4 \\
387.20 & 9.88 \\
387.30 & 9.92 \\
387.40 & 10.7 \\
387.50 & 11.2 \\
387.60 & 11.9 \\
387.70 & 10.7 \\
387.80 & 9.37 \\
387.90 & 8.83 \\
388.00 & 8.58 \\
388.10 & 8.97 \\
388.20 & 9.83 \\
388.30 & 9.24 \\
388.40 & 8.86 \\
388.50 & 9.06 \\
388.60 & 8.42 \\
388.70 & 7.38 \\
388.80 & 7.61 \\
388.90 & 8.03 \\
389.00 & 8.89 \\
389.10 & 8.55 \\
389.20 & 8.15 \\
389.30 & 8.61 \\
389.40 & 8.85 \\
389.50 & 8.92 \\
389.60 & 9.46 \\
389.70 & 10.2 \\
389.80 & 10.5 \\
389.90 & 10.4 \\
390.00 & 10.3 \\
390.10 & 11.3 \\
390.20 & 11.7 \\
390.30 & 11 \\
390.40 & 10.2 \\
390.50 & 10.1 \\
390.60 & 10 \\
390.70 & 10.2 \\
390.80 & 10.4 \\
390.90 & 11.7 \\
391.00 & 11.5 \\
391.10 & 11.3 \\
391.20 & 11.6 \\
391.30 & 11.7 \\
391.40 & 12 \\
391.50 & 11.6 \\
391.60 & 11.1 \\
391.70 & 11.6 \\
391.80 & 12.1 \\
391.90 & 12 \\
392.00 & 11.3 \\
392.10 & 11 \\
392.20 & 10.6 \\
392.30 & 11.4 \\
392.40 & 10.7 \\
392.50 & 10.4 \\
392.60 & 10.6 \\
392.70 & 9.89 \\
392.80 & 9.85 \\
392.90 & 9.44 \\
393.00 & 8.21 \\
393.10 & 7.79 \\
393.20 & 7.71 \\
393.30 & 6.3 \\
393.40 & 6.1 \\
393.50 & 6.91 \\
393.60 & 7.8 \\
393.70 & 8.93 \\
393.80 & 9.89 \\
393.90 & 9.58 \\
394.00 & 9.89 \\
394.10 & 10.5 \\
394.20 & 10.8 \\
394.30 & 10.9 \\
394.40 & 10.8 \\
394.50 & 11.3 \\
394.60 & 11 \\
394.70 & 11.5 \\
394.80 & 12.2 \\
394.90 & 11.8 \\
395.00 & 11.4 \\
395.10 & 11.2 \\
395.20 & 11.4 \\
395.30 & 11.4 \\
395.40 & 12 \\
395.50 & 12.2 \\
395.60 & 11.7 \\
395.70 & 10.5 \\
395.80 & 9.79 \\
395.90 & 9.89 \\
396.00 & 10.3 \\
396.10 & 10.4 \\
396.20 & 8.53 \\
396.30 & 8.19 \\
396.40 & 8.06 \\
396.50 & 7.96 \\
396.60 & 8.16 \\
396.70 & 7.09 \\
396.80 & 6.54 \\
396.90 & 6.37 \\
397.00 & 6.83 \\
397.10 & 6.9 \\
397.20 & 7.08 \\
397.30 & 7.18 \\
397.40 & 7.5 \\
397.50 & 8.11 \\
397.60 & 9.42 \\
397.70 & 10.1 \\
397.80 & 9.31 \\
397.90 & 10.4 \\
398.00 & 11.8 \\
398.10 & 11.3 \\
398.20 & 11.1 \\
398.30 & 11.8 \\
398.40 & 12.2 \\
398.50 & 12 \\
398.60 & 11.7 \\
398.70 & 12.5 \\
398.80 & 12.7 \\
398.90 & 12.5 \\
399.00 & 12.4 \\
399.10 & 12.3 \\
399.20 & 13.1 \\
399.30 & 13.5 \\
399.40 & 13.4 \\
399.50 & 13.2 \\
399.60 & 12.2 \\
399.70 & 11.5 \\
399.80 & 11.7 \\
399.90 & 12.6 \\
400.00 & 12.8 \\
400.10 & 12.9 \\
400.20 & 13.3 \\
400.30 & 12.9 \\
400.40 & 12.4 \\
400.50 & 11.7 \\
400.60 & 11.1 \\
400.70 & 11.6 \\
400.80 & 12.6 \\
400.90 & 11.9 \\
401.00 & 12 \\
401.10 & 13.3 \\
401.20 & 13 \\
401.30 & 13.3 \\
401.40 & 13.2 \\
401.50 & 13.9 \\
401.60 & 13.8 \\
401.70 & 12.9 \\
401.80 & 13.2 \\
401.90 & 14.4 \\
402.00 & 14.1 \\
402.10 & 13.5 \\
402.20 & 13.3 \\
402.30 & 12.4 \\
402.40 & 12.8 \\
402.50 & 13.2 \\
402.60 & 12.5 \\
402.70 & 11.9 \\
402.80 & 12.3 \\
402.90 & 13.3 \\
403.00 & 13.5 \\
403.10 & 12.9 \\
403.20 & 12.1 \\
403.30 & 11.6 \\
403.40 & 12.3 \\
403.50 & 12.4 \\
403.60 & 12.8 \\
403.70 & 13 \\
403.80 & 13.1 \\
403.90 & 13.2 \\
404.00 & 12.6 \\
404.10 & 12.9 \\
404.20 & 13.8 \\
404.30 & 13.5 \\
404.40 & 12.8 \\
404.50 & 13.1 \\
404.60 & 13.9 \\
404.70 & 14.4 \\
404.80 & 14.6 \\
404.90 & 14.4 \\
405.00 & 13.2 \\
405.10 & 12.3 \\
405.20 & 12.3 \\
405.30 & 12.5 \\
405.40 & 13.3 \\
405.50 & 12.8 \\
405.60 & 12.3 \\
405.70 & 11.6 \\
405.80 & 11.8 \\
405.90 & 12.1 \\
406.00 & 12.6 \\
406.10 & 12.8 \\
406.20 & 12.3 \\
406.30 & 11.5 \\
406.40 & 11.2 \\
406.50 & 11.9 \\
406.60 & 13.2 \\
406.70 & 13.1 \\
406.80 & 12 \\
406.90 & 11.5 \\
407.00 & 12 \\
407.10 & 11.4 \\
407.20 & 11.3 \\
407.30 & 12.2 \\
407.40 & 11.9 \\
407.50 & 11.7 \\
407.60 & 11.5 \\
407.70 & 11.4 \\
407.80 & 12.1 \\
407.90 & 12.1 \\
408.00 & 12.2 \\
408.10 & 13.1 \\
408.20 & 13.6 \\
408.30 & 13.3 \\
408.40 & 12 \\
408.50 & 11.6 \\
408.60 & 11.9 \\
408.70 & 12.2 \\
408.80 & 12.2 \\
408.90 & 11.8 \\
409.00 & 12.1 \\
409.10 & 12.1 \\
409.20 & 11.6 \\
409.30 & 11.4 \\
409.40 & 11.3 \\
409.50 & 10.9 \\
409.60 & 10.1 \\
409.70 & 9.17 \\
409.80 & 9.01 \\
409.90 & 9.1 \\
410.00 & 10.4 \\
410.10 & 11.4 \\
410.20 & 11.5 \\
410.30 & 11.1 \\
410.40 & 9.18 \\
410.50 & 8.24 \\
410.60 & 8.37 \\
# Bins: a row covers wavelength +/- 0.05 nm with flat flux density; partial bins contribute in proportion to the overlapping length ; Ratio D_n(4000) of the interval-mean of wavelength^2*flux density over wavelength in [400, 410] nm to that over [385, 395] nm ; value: 1.31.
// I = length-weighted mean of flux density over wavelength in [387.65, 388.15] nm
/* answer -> 9.29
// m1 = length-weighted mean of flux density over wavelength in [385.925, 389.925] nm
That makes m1 9.82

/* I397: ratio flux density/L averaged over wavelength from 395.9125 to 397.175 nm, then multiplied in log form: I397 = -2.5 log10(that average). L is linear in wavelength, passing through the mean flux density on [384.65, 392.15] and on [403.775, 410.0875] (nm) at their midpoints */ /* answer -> 0.37 mag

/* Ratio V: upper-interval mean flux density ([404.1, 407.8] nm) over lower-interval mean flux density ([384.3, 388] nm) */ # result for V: 1.2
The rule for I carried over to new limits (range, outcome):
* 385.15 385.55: 11.3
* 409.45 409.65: 10.5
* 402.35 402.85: 12.5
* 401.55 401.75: 13.4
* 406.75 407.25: 11.6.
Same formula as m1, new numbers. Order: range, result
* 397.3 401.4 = 11.8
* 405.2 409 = 12.2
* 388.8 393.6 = 10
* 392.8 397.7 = 9.29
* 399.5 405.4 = 12.9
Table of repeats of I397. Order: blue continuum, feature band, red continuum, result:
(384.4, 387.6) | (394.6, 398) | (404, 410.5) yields 0.20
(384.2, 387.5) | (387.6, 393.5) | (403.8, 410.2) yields 0.13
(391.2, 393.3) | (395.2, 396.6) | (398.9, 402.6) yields 0.14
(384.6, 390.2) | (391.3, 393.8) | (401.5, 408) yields 0.11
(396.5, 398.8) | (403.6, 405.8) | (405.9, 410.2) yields -0.19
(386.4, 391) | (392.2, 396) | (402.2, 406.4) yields 0.08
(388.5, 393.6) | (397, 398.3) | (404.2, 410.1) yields 0.18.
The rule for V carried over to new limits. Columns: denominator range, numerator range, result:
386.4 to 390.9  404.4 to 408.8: 1.26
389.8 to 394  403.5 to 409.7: 1.21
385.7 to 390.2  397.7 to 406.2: 1.27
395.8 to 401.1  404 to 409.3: 1.16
